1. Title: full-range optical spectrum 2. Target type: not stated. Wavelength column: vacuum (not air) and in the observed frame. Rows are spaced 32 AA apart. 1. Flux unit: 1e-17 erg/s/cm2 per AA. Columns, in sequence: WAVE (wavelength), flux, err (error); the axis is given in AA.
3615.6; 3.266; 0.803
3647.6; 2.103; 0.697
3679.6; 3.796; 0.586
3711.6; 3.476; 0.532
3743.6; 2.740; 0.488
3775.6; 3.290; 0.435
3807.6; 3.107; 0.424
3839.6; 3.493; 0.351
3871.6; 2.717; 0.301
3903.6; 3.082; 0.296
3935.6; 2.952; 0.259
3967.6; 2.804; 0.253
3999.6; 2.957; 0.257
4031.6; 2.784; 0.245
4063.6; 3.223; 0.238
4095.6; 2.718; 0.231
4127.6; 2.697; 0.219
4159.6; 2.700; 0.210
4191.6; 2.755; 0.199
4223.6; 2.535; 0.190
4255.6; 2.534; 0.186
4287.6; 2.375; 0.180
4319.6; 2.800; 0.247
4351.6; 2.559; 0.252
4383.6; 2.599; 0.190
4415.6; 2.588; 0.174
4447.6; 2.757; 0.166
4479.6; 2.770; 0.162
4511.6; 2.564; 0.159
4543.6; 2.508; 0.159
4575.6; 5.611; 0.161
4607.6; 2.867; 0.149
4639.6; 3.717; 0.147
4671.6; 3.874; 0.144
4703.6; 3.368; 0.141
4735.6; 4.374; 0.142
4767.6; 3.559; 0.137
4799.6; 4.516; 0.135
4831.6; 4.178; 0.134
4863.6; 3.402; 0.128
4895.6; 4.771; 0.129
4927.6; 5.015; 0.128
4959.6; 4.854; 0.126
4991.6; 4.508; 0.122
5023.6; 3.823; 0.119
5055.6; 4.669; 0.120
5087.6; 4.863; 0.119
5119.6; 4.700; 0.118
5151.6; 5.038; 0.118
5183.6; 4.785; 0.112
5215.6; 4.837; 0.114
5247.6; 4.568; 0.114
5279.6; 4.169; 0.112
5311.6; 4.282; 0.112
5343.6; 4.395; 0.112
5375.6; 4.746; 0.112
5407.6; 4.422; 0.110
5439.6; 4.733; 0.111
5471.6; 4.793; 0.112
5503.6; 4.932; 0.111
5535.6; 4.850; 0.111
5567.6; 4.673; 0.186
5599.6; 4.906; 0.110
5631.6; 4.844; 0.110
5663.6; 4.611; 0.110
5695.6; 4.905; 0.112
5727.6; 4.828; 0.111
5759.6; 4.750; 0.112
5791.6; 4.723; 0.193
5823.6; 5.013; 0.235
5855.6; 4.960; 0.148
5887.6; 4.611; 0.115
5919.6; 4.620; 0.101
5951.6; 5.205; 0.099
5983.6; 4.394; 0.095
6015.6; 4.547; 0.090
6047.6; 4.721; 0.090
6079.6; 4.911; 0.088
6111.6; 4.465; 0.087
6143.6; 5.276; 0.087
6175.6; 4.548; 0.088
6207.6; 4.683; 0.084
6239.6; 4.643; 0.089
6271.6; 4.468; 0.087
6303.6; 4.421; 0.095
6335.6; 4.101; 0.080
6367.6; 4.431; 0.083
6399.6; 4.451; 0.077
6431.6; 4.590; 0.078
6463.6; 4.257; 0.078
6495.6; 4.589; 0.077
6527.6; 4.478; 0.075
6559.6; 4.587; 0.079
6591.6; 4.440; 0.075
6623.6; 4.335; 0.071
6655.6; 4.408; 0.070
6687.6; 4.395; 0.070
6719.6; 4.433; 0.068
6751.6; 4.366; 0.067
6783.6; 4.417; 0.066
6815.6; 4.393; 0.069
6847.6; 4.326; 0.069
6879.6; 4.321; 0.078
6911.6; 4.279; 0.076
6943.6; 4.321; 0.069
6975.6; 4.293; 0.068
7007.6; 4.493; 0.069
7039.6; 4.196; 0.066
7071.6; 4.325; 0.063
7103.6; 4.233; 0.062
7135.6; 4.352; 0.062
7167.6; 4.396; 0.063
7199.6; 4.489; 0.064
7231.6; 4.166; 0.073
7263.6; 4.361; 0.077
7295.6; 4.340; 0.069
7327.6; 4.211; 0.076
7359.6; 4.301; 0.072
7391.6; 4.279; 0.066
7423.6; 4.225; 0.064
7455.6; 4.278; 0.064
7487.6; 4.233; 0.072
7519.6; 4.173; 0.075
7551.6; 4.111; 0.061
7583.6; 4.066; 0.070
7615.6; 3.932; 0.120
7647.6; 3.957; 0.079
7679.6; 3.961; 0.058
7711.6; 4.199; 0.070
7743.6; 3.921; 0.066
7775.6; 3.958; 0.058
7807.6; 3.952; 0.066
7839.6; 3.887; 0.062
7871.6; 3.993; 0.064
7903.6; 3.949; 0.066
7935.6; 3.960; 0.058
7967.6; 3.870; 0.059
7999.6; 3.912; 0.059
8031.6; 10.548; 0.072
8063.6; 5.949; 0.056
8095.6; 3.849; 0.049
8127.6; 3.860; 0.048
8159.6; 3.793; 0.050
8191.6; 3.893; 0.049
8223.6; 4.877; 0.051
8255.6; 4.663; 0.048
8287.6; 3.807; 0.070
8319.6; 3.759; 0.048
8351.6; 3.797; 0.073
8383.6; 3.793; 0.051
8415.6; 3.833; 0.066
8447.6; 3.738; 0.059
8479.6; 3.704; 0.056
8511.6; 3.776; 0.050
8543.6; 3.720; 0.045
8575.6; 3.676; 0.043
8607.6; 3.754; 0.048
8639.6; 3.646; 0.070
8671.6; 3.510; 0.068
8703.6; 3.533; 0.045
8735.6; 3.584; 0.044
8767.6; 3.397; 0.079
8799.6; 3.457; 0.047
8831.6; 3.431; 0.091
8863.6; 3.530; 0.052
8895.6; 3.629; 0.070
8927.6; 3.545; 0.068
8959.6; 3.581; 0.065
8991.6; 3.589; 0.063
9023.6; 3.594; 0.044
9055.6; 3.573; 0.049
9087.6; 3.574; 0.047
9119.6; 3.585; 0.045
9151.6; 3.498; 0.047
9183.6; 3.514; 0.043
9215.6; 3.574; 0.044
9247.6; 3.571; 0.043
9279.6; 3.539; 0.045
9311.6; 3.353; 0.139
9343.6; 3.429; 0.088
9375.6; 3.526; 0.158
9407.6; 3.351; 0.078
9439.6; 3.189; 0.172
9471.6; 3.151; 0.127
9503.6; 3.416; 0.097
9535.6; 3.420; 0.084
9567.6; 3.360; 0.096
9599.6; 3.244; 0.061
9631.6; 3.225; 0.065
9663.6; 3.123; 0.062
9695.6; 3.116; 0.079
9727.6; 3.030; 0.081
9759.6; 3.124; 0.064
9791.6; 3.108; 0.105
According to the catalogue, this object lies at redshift 0.22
